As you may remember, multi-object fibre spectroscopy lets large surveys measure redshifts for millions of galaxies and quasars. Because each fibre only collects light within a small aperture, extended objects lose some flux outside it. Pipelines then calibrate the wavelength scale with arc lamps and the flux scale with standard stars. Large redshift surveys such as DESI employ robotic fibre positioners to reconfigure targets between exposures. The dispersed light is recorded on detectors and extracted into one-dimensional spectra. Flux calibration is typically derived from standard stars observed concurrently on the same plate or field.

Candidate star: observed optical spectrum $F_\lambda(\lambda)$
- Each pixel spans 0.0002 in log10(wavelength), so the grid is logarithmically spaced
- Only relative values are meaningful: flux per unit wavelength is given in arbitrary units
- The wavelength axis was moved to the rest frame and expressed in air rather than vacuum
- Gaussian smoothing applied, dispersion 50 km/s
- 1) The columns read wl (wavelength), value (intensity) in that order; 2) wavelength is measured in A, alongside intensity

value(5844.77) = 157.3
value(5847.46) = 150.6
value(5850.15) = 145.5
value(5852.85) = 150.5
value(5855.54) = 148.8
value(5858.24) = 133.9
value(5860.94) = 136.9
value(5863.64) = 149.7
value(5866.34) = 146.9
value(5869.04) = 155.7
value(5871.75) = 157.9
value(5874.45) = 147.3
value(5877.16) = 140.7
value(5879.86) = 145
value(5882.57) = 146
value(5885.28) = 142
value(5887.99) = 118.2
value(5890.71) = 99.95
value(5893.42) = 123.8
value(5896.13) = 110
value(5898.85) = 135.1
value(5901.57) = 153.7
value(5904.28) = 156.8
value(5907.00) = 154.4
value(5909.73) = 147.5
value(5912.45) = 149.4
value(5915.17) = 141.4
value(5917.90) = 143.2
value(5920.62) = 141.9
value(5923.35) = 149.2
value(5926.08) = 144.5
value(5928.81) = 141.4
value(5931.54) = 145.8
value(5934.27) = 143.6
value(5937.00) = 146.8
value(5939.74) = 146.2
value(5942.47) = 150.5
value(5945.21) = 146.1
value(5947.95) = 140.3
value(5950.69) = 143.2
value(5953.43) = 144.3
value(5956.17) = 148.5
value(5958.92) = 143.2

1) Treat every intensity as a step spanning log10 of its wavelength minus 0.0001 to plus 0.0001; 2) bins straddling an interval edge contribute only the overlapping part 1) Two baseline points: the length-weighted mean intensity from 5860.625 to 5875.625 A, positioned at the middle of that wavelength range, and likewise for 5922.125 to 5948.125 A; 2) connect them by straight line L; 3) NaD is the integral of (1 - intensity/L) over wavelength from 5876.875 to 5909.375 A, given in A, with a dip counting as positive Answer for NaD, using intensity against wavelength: 2.8 A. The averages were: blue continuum 150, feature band 136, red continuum 146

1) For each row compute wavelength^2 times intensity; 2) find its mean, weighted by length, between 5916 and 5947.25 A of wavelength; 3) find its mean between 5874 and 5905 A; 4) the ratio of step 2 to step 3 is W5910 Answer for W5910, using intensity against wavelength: 1.10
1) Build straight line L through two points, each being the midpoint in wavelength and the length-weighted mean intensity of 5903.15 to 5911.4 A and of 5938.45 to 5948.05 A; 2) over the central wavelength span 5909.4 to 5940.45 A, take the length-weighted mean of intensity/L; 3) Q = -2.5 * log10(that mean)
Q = 0.03 mag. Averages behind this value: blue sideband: 153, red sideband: 147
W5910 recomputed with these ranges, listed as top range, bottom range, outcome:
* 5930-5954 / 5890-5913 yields 1.07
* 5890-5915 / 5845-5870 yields 0.95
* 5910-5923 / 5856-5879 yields 1.01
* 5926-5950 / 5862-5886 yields 1.00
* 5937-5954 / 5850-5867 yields 1.04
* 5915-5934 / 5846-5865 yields 1.02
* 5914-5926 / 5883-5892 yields 1.19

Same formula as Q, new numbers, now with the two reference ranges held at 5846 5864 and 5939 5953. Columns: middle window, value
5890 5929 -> 0.038 mag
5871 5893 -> 0.070 mag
